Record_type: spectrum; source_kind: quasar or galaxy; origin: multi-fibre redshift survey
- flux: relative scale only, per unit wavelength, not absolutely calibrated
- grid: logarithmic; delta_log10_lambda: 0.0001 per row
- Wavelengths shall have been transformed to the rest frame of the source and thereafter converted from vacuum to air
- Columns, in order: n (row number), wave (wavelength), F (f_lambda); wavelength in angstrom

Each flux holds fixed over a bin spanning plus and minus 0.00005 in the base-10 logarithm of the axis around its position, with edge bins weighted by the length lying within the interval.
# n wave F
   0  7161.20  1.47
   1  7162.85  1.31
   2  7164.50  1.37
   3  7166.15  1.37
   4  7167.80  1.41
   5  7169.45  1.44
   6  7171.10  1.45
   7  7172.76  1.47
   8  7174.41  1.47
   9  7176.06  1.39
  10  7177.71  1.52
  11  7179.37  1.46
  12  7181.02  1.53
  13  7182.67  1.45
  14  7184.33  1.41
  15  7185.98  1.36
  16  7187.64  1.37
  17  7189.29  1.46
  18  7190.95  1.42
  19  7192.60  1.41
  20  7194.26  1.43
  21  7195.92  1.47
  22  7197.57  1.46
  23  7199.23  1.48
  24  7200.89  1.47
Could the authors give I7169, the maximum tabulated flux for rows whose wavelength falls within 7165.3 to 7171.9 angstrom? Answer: 1.45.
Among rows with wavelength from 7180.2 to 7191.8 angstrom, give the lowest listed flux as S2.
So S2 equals 1.36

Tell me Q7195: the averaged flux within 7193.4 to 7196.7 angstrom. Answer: 1.45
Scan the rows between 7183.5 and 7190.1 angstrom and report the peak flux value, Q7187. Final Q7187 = 1.46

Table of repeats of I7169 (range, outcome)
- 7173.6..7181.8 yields 1.53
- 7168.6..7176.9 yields 1.47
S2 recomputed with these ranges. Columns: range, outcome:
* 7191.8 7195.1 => 1.41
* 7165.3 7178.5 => 1.37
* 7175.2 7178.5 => 1.39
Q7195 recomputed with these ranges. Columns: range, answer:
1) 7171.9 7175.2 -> 1.47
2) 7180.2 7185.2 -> 1.46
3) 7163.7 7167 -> 1.37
